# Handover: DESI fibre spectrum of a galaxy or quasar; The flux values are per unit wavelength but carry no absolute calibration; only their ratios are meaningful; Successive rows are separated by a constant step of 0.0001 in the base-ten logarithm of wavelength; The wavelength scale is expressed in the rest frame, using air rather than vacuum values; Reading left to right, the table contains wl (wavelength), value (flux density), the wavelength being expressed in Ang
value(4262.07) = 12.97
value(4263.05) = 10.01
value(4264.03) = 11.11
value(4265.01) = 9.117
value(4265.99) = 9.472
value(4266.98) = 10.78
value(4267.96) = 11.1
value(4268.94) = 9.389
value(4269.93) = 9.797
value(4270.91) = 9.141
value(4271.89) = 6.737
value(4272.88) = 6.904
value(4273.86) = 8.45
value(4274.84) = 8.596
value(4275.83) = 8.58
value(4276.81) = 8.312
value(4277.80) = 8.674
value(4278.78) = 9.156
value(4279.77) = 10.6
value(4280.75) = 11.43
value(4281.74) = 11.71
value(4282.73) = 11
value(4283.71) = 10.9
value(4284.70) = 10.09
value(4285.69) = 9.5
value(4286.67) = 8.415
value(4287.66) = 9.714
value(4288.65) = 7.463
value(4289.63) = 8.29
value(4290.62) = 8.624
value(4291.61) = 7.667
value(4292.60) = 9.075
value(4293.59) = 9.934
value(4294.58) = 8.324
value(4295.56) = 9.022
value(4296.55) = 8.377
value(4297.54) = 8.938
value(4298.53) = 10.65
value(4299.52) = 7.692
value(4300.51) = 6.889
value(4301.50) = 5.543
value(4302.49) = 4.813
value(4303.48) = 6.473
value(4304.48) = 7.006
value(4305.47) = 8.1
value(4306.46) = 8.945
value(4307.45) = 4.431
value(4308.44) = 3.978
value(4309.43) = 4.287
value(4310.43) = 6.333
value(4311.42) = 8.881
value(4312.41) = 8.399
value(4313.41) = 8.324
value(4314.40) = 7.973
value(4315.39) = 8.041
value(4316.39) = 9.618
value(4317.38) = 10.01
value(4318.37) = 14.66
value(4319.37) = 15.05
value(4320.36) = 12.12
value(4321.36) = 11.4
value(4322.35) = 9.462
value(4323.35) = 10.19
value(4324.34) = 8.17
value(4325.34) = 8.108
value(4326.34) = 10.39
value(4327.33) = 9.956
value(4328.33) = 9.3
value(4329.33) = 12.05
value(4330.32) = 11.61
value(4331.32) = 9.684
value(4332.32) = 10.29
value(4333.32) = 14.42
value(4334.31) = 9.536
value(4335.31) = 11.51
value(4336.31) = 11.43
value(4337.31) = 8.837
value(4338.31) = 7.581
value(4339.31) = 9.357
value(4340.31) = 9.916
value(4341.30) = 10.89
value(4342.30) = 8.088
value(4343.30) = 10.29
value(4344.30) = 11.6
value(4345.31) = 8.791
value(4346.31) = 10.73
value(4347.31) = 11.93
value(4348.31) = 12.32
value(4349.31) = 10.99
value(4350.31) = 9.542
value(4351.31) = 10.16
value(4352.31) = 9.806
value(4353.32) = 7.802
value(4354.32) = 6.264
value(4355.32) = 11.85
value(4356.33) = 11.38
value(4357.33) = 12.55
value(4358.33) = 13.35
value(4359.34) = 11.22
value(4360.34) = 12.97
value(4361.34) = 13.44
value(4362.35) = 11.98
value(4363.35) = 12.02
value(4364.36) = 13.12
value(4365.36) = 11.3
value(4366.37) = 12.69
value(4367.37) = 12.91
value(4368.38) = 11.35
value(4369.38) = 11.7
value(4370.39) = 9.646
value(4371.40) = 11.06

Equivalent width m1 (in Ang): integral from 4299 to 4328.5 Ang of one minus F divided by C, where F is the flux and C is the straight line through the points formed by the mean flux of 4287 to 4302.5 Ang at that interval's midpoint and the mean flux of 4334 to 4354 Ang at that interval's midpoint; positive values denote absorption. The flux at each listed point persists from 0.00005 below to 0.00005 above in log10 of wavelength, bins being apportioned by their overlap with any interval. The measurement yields 1.7 Ang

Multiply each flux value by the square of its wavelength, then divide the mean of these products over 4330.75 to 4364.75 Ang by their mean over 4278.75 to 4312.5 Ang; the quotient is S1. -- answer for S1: 1.33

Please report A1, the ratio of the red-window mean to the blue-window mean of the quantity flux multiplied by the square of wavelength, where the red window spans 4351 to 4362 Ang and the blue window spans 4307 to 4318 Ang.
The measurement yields 1.52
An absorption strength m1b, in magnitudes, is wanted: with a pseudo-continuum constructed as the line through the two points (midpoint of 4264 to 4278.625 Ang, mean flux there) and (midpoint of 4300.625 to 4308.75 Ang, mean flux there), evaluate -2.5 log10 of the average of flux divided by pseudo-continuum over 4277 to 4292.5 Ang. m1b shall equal -0.20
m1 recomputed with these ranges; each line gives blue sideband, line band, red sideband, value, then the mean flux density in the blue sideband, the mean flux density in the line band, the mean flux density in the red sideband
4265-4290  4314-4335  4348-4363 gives -0.44 Ang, 9.37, 10.6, 11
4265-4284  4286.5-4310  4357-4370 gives 6.02 Ang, 9.49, 7.59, 12.3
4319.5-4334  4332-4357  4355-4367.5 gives 2.75 Ang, 10.6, 10.2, 12.4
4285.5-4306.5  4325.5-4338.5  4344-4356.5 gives -1.41 Ang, 8.12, 10.5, 10.2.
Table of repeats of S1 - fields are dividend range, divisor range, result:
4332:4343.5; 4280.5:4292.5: 1.10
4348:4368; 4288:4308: 1.50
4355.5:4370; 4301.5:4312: 1.99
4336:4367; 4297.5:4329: 1.28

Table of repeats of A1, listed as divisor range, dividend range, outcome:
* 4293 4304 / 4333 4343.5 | 1.31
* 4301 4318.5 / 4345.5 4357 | 1.41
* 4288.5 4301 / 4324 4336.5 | 1.25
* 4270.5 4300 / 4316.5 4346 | 1.18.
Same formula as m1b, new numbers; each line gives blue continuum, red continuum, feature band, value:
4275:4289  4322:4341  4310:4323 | -0.01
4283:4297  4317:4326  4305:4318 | 0.35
